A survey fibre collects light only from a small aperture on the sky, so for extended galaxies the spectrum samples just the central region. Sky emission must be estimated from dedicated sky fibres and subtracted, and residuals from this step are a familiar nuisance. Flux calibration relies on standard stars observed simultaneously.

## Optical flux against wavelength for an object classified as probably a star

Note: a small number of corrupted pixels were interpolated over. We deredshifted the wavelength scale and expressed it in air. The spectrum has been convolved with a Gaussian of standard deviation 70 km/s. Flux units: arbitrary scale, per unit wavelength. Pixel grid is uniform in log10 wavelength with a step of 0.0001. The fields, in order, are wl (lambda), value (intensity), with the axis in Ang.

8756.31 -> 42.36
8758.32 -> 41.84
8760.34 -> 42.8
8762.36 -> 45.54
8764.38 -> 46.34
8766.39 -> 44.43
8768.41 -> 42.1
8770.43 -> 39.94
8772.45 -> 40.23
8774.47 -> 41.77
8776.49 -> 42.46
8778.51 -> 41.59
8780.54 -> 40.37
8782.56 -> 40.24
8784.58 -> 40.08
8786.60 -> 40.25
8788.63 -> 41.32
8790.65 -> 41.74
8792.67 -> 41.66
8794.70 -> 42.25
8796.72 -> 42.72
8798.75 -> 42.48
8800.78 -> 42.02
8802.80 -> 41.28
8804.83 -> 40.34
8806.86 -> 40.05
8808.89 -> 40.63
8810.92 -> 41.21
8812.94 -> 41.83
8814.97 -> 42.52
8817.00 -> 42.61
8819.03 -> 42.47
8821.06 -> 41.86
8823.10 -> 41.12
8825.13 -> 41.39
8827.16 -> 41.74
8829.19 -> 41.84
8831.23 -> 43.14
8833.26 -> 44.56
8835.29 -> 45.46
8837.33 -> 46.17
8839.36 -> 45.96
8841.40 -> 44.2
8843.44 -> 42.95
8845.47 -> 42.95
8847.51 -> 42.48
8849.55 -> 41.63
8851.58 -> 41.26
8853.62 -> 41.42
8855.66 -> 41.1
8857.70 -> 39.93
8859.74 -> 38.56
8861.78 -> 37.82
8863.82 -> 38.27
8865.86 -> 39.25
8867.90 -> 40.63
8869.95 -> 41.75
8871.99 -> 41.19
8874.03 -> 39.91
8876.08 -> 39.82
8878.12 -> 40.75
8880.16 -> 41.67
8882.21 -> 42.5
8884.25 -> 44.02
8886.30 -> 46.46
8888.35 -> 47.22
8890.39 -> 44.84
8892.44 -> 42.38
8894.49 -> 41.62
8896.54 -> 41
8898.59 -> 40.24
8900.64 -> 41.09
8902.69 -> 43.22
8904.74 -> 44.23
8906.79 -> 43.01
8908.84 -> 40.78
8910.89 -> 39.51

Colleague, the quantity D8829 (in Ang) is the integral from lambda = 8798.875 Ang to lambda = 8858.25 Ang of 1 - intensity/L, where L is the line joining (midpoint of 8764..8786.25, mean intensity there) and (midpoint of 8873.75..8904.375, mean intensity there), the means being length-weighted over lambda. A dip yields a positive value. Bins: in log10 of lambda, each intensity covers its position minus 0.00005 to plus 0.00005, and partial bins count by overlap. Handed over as -0.4 Ang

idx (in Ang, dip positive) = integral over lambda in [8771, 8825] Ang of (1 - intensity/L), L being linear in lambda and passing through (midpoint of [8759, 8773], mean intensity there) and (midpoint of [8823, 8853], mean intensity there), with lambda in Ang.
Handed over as 2.2 Ang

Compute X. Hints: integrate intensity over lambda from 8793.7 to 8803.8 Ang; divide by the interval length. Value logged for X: 42.2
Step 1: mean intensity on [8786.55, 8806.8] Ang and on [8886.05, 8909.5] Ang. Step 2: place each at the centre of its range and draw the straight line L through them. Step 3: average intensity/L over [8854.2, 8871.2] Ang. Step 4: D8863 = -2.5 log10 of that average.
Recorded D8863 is 0.072 mag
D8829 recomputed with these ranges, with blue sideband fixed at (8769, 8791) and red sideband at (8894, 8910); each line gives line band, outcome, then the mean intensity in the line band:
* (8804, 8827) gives -0.2 Ang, 41.5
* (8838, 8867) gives 0.1 Ang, 41.3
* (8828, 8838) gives -0.7 Ang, 44.1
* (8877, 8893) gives -0.8 Ang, 43.8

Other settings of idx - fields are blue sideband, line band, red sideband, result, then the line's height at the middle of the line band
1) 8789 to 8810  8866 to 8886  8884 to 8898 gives 0.9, 43.4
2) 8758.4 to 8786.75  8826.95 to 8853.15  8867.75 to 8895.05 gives -0.7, 42.4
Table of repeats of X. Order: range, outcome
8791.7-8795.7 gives 41.9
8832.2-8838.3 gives 45.4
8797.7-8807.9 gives 41.2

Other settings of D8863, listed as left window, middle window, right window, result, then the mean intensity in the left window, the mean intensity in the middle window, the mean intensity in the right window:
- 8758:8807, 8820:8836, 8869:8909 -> -0.01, 41.9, 42.6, 42.4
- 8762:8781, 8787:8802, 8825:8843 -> 0.03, 42.4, 41.9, 43.9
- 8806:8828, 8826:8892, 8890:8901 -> -0.02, 41.6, 42.2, 41.7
